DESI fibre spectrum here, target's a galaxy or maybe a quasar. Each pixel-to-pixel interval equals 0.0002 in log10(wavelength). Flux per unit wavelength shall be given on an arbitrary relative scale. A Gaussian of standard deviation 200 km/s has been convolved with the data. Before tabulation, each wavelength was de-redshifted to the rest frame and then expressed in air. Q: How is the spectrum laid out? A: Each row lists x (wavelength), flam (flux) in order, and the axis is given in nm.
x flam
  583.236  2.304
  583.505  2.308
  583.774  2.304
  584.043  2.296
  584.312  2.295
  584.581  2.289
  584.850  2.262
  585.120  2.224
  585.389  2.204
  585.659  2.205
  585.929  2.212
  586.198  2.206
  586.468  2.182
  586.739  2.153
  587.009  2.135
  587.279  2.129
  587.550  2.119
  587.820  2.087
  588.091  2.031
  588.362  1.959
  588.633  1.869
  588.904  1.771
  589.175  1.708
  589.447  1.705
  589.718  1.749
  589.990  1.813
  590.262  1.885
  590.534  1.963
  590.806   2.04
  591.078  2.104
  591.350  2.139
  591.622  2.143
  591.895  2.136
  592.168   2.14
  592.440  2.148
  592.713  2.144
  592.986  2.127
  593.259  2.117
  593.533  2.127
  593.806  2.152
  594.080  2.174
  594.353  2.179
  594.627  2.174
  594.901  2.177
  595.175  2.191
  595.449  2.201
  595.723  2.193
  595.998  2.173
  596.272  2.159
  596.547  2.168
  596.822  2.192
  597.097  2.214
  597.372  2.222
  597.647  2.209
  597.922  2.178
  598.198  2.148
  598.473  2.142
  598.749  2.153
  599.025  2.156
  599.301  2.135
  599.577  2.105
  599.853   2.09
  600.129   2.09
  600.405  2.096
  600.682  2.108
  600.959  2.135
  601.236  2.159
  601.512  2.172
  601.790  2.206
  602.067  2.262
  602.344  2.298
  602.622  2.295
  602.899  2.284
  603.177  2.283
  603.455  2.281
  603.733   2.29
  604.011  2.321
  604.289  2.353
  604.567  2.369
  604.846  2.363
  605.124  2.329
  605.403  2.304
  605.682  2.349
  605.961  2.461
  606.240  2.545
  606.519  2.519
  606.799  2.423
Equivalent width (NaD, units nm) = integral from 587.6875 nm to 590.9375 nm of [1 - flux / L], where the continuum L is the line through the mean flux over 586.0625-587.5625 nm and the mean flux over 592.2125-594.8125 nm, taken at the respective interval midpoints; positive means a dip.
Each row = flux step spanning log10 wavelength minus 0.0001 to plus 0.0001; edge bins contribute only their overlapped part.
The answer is 0.41 nm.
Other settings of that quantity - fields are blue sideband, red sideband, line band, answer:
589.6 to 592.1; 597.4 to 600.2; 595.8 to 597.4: -0.061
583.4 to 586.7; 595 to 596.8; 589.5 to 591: 0.221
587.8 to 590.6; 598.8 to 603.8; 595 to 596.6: -0.113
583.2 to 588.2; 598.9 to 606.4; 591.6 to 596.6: 0.159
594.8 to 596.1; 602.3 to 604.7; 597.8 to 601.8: 0.208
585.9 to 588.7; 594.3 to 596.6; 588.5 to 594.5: 0.353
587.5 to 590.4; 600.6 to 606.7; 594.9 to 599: -0.140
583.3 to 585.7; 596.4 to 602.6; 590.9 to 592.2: 0.054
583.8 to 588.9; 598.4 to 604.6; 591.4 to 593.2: 0.029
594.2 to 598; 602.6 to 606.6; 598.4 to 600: 0.085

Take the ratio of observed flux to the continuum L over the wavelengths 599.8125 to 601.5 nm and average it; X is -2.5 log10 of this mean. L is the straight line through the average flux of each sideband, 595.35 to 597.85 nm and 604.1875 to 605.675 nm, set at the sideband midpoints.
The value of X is 0.07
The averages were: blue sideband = 2.19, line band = 2.12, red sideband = 2.34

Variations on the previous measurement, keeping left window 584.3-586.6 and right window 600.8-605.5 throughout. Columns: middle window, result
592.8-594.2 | 0.06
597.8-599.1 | 0.05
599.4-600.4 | 0.08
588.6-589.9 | 0.27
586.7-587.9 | 0.05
